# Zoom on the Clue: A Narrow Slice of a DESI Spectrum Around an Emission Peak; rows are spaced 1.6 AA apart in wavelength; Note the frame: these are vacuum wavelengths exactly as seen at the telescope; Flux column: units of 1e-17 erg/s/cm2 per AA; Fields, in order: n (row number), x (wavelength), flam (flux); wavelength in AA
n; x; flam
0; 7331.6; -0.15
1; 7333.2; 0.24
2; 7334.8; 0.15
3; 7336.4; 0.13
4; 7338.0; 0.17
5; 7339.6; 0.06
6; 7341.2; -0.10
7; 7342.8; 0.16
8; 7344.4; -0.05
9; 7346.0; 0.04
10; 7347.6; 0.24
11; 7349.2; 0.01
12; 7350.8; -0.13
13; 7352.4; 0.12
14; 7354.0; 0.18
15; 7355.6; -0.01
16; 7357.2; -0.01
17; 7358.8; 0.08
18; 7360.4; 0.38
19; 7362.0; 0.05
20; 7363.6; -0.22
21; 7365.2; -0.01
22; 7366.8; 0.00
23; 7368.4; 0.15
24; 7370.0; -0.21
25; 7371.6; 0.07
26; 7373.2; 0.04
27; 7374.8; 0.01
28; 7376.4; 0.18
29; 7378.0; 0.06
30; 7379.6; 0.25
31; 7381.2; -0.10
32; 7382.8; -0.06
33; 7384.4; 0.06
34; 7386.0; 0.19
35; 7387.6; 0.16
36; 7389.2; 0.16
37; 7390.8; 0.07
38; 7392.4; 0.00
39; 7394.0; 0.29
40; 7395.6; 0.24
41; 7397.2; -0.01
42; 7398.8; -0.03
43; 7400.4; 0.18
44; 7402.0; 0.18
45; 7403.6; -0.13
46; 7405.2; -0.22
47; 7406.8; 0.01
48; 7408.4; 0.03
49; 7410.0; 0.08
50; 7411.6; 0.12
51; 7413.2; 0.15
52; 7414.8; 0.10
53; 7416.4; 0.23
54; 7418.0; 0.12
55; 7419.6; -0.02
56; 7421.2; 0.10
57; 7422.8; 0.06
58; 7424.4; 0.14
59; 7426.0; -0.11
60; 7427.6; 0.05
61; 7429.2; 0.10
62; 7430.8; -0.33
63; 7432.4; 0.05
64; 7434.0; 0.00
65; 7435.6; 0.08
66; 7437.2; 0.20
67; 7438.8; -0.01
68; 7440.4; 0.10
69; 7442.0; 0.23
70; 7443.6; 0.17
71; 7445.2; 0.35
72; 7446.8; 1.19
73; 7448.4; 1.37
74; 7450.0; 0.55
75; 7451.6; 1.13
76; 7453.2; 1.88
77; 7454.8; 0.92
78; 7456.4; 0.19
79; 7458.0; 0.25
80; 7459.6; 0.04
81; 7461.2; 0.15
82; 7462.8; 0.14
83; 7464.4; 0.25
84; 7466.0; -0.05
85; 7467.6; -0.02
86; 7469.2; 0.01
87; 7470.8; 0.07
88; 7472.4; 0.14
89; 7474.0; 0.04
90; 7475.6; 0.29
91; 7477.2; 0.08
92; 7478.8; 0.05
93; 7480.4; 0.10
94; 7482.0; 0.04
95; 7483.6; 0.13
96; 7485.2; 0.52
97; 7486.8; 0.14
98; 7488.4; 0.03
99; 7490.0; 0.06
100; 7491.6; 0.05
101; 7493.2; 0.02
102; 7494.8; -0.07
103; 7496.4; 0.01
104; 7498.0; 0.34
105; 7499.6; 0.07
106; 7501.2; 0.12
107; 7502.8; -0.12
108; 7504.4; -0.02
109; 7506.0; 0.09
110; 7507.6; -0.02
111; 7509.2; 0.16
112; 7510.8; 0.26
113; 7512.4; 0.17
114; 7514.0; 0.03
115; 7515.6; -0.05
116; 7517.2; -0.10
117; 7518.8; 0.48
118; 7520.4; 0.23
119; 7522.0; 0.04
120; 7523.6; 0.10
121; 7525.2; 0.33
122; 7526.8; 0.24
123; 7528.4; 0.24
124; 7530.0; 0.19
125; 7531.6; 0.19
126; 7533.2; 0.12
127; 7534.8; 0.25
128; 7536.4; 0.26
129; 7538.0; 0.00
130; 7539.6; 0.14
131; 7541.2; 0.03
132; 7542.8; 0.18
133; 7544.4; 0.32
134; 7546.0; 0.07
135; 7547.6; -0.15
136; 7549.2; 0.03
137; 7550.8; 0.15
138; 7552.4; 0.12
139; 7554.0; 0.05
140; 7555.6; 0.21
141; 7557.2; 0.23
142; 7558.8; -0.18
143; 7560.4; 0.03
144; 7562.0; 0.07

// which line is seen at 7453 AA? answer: [O II]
